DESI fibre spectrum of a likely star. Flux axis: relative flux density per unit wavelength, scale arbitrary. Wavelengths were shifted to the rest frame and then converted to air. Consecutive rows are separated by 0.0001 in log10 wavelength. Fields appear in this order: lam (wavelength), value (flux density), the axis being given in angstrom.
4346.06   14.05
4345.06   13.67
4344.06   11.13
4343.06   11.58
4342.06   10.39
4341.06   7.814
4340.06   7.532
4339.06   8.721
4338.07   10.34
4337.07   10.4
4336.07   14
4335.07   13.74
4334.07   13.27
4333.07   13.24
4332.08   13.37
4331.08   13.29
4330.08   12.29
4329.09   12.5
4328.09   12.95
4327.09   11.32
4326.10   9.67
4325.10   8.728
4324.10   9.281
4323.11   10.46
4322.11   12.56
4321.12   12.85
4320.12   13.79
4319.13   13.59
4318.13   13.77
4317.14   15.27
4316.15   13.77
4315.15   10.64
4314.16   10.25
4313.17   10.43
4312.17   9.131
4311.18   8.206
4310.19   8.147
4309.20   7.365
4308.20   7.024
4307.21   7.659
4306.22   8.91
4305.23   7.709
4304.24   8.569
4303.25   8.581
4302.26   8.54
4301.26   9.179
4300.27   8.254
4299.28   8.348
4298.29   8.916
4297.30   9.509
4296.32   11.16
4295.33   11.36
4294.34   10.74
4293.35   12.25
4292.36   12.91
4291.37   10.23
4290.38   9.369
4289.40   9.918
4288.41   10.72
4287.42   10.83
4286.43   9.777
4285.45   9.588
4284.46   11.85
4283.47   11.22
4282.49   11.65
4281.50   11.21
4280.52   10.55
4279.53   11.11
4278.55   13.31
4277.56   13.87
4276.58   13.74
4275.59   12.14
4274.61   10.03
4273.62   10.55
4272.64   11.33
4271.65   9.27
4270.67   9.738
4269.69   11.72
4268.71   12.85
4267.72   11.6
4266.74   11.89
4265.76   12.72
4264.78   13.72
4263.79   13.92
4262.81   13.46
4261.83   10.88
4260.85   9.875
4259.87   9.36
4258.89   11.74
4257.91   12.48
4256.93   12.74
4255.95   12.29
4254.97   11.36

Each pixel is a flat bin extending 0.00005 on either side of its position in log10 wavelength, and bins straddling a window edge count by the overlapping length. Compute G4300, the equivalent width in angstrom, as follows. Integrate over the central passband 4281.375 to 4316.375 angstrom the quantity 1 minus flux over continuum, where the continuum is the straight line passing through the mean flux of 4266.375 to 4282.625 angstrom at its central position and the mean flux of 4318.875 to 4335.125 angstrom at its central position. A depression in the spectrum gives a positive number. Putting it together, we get 6.0 angstrom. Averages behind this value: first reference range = 11.6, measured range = 9.78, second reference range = 12.1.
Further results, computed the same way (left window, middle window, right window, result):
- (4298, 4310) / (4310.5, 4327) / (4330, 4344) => -3.0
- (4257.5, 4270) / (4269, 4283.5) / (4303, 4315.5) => -0.5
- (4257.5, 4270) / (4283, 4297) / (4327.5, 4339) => 1.6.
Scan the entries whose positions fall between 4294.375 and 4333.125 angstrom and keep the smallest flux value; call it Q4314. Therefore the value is 7.024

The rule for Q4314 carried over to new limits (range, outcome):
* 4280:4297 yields 9.369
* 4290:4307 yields 7.709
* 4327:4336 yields 11.32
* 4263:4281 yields 9.27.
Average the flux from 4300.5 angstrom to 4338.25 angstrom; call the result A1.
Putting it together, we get 10.9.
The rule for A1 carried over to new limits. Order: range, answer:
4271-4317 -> 10.2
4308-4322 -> 11.1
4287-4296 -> 10.9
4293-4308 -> 9.24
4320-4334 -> 11.9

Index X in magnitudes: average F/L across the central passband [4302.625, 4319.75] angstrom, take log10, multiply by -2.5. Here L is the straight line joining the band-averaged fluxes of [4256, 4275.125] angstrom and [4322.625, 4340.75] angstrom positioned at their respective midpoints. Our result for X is 0.15 mag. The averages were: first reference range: 11.6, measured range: 9.97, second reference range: 11.4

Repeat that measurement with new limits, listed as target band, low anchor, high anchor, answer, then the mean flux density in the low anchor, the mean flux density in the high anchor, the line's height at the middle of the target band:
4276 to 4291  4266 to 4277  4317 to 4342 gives 0.02 mag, 11.4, 11.7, 11.4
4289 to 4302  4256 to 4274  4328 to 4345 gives 0.15 mag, 11.7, 11.6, 11.6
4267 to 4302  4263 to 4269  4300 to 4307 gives -0.02 mag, 12.8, 8.5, 10.7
